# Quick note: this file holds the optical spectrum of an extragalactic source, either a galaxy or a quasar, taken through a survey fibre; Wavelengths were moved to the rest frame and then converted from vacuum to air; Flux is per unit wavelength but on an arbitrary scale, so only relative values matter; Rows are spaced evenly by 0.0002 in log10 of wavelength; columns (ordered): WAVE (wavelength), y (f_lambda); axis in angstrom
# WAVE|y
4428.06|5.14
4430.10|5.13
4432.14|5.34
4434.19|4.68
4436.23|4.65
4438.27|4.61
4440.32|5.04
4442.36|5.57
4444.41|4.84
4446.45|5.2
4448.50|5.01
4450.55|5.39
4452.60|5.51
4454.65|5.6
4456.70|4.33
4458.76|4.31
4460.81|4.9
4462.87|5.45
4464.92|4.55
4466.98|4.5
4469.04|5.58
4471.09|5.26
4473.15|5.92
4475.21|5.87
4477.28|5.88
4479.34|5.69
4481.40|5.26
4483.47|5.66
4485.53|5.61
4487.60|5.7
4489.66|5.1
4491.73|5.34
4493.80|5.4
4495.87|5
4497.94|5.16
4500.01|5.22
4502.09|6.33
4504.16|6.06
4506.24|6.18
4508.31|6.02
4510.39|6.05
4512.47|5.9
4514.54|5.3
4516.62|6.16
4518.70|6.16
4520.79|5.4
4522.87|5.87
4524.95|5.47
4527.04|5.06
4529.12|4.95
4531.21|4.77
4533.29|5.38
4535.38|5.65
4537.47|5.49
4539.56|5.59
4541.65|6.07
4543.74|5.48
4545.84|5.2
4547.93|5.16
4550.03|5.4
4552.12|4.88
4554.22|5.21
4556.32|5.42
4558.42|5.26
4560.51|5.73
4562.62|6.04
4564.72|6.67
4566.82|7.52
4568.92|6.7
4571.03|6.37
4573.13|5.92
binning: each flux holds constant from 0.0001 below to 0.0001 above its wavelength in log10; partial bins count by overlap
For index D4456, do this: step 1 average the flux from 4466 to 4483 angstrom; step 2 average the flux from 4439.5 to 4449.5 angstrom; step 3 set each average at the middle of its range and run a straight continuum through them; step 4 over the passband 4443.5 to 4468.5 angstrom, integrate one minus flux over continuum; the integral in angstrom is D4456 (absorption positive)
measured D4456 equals 1.4 angstrom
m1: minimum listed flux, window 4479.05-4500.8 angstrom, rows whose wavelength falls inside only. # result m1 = 5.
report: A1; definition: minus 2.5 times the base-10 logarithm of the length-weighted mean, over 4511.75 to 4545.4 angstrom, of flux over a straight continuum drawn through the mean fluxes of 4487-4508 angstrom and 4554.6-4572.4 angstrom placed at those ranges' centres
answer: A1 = 0.06 mag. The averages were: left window 5.56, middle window 5.53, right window 6.17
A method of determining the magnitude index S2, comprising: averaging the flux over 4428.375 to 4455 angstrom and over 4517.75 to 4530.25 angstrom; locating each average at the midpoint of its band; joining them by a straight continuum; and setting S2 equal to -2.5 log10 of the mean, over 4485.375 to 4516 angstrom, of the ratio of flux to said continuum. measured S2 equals -0.05 mag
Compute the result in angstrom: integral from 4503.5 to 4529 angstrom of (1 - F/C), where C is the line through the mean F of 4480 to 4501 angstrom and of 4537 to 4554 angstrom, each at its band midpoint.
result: -1.9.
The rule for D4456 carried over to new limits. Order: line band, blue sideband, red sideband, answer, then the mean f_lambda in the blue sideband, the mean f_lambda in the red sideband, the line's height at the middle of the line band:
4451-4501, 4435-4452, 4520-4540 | -1.2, 5.05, 5.36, 5.16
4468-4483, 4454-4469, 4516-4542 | -2.0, 4.83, 5.52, 4.98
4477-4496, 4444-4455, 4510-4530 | -0.1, 5.26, 5.62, 5.45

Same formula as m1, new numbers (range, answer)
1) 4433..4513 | 4.31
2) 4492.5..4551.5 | 4.77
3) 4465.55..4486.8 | 4.5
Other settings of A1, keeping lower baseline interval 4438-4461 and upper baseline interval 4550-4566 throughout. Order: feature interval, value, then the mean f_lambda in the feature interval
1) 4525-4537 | 0.06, 5.2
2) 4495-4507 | -0.07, 5.65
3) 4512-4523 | -0.07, 5.79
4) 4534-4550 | 0.01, 5.51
